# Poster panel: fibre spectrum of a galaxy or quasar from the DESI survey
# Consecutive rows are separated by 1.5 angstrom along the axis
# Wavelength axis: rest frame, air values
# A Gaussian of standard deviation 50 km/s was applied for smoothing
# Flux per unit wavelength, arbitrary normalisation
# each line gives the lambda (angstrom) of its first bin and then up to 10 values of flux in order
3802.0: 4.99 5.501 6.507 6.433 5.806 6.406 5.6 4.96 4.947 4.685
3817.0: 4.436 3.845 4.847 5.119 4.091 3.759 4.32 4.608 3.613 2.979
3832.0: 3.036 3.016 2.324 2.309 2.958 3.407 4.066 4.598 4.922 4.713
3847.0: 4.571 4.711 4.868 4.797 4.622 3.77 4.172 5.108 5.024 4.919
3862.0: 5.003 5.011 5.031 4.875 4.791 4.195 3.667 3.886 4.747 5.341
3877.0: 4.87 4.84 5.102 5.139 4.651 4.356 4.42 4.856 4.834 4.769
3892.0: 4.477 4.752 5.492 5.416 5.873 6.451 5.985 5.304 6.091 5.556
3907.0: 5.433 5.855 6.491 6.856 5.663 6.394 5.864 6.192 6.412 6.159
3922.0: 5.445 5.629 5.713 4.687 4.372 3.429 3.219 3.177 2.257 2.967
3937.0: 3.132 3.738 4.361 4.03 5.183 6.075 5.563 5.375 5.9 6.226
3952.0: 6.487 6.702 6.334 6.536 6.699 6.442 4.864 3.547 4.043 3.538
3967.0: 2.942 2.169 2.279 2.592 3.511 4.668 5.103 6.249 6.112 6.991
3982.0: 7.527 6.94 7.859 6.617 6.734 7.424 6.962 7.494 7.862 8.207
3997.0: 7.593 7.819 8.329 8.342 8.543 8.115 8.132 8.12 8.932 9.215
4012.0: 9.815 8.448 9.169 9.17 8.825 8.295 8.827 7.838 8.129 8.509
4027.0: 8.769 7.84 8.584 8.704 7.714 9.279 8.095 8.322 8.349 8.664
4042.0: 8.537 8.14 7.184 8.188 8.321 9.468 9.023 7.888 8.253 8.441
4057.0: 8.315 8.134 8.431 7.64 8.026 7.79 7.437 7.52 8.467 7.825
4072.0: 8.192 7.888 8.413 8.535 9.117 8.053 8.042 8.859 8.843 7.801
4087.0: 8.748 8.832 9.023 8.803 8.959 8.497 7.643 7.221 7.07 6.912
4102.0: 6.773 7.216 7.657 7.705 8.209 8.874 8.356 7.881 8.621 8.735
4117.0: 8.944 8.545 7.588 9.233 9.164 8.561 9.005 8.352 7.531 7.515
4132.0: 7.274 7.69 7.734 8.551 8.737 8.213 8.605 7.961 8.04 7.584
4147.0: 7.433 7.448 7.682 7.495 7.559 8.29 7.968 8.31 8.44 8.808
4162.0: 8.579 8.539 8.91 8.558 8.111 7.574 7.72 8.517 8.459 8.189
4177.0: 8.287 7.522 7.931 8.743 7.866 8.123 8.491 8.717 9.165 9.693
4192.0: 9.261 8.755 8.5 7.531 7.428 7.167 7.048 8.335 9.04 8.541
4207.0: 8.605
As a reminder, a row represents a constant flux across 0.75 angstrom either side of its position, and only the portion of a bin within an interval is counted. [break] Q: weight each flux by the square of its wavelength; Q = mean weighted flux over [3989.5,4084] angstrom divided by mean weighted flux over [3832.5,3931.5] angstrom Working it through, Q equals 1.8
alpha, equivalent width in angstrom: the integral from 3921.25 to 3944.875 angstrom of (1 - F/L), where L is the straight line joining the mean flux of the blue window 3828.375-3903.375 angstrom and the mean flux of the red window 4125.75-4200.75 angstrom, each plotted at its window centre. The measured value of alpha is 5.1 angstrom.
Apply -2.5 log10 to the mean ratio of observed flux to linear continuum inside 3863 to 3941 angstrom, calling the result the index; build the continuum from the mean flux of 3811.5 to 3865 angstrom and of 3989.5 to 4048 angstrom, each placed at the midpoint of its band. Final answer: 0.14 mag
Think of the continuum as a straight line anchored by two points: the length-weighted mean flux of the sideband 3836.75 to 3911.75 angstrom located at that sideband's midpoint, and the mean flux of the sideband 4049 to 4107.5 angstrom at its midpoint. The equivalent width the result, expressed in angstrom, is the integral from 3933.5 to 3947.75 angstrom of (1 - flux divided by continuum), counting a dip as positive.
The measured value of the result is 4.0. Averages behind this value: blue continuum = 4.88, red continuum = 8.13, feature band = 4.26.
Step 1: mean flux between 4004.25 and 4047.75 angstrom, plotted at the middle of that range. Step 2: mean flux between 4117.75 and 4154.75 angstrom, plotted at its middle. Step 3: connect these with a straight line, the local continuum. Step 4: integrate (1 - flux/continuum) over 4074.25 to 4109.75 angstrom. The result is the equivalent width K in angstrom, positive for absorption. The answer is 0.4 angstrom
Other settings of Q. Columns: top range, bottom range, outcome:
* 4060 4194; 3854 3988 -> 1.79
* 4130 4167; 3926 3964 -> 1.85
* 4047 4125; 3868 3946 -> 1.81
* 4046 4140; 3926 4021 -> 1.43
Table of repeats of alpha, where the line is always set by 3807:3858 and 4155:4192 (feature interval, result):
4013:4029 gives -4.8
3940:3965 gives 0.8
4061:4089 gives -3.8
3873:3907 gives -1.0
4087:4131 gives -3.3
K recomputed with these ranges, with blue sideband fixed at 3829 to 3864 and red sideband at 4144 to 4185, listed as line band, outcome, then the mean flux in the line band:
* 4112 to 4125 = -1.9 angstrom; 8.6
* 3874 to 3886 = -0.9 angstrom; 4.86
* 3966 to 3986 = 2.6 angstrom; 5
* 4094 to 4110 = -0.6 angstrom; 7.58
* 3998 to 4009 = -3.9 angstrom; 8.26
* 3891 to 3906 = -2.4 angstrom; 5.53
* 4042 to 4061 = -4.7 angstrom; 8.32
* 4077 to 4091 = -3.0 angstrom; 8.59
